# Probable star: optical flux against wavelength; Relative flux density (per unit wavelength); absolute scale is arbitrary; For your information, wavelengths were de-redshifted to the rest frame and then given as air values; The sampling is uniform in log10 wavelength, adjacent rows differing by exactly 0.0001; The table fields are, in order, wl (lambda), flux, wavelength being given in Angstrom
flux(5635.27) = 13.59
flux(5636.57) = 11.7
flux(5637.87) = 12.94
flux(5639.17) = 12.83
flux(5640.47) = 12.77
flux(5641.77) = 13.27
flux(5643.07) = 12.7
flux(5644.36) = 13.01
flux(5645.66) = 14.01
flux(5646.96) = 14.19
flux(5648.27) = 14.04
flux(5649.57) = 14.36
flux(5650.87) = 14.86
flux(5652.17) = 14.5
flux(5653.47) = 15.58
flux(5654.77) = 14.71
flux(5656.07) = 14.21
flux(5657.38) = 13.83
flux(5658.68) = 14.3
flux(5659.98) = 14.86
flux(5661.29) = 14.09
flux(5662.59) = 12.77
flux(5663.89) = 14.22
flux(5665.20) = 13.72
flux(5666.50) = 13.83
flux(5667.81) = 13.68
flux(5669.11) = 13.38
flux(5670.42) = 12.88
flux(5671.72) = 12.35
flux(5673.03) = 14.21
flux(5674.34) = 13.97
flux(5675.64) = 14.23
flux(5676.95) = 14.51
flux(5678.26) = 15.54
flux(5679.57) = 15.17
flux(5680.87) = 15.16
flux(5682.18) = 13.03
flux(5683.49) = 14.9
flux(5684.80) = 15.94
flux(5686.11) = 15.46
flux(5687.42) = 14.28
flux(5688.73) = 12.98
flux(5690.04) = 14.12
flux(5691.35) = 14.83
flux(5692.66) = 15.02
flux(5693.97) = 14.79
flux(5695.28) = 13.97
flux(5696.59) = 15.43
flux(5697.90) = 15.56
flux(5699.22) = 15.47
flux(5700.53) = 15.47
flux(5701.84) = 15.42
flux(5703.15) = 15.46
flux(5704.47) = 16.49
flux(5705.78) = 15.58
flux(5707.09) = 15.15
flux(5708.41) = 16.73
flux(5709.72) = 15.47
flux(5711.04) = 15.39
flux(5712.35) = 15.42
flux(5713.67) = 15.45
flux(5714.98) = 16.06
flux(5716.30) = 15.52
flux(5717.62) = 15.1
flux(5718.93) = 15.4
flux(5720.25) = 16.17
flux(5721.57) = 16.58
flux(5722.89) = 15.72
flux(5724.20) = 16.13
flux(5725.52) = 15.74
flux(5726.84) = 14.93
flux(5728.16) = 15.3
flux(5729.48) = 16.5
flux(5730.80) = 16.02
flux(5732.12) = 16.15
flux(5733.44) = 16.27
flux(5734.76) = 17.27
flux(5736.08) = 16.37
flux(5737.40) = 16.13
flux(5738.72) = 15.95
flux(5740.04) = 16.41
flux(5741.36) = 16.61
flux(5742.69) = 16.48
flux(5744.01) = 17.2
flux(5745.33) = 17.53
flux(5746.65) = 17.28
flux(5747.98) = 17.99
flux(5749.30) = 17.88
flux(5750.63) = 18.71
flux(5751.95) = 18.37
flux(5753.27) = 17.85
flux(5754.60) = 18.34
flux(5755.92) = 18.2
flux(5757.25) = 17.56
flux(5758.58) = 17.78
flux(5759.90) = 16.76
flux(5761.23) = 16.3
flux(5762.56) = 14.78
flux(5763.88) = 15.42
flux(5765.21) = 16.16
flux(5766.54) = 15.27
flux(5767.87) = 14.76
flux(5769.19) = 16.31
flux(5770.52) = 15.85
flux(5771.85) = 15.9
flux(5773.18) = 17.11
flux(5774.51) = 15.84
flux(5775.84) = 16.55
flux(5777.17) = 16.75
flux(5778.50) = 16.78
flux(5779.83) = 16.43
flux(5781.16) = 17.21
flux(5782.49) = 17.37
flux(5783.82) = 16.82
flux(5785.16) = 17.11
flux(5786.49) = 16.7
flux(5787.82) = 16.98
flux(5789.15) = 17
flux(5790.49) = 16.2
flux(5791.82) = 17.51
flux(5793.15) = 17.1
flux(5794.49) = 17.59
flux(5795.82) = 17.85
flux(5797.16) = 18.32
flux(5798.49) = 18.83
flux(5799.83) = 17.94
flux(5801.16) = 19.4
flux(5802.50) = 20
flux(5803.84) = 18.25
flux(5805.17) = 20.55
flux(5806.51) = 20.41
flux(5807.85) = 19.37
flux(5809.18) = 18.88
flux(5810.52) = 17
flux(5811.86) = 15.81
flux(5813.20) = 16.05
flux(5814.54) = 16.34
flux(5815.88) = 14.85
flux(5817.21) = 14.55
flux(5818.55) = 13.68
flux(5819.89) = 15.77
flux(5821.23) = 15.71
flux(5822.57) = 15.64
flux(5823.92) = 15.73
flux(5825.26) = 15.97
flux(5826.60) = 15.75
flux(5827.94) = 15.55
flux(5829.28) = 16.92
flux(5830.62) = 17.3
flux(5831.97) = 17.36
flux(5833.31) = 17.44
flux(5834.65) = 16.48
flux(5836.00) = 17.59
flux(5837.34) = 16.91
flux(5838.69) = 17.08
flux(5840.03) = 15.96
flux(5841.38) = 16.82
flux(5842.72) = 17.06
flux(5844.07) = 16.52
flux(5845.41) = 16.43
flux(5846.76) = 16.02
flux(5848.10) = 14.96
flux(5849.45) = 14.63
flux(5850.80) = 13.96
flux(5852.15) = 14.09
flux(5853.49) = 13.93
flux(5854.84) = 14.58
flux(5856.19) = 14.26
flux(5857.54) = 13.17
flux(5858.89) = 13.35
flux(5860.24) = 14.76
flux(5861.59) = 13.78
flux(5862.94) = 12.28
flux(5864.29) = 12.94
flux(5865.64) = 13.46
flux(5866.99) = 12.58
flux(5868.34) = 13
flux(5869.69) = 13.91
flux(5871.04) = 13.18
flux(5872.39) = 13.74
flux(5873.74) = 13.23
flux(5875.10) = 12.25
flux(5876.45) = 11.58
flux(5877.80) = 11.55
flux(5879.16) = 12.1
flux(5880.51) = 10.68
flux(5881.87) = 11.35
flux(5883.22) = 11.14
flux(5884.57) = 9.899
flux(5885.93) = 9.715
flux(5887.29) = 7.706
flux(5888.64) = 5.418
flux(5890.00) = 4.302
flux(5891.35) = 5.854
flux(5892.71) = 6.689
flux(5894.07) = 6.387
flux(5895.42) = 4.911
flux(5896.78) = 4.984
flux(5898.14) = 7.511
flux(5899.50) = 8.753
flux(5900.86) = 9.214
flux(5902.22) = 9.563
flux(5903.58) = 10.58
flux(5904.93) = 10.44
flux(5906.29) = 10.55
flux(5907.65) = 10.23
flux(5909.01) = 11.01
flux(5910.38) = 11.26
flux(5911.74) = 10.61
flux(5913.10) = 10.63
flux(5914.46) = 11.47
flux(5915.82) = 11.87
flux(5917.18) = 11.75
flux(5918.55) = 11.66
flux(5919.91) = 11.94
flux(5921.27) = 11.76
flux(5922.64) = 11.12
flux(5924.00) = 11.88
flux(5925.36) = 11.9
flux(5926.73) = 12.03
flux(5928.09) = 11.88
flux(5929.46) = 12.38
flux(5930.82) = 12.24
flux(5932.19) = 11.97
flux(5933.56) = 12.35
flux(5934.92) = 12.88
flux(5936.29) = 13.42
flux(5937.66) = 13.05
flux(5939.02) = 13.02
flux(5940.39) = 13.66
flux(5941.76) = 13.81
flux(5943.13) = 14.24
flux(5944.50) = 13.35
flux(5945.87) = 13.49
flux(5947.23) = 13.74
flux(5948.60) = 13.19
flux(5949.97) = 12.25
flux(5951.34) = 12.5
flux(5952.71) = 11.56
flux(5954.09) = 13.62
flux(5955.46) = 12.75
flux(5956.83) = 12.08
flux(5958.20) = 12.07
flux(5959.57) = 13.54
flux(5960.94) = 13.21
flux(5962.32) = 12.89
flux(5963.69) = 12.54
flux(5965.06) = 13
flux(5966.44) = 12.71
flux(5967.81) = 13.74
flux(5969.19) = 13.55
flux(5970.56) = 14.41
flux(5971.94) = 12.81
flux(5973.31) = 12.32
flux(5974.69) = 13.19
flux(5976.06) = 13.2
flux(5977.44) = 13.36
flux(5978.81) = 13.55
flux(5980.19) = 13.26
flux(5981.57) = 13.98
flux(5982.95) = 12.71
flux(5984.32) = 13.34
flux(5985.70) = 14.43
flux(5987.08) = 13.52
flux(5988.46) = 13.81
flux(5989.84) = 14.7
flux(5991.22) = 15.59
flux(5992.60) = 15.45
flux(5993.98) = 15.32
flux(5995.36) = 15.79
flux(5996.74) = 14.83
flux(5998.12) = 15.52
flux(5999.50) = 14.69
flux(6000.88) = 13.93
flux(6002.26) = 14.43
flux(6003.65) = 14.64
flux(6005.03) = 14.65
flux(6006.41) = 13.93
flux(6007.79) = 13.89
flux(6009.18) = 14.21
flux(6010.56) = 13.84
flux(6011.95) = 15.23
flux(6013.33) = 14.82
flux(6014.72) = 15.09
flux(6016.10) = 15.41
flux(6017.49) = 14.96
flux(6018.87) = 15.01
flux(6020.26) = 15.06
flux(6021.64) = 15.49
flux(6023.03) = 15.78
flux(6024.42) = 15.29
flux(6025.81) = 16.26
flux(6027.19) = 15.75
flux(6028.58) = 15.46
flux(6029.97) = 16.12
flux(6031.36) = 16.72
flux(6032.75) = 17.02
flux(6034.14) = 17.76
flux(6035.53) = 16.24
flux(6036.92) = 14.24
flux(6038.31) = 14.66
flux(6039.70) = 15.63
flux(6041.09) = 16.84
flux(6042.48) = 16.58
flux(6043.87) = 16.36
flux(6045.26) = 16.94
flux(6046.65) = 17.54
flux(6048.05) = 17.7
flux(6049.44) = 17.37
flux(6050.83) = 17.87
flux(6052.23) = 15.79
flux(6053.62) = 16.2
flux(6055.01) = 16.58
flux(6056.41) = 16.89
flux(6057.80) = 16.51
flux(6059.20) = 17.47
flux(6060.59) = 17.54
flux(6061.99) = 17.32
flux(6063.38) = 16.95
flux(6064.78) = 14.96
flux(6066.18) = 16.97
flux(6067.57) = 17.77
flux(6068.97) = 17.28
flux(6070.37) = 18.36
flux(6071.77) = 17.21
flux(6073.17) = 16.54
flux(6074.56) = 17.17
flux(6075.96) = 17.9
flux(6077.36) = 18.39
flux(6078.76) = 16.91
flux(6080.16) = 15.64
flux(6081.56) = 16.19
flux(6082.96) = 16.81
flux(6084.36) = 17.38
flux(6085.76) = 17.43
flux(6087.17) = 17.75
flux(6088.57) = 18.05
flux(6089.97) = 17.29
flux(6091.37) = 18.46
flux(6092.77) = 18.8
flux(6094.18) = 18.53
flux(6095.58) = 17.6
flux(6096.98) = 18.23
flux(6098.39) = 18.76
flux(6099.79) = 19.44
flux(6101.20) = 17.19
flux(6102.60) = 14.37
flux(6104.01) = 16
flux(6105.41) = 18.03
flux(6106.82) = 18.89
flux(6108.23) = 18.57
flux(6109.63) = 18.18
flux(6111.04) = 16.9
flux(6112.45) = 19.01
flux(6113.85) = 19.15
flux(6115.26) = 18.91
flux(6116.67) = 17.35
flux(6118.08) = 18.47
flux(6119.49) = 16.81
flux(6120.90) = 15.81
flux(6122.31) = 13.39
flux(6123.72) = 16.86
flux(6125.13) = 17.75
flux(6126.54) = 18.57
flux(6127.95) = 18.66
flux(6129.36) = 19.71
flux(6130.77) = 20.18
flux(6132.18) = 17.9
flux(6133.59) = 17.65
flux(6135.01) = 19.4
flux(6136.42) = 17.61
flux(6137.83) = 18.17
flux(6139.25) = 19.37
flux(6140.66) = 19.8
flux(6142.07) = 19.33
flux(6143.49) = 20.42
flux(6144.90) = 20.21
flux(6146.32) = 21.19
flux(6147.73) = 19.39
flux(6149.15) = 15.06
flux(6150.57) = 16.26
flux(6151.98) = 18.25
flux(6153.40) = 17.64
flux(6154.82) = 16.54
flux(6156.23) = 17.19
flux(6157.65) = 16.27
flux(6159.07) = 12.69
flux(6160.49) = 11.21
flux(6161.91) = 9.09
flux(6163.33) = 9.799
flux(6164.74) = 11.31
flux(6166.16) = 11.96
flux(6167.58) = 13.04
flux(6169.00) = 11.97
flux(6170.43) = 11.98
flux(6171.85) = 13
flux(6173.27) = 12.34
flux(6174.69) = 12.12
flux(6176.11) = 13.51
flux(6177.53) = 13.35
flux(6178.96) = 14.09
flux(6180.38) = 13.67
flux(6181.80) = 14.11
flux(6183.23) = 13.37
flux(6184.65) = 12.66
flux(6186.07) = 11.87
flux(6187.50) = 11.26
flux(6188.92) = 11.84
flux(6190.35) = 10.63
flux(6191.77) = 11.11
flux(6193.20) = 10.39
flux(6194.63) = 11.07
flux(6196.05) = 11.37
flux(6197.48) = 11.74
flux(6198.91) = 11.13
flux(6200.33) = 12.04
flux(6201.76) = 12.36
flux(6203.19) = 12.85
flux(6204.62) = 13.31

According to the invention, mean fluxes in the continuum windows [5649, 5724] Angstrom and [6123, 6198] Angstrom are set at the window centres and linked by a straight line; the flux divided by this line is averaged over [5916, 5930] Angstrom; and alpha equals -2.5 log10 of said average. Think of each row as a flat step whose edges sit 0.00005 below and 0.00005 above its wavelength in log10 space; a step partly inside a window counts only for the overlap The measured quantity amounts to 0.252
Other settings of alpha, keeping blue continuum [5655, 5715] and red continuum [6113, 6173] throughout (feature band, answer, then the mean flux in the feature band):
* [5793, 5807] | -0.235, 18.8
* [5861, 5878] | 0.191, 12.9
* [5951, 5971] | 0.216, 12.9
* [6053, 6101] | -0.073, 17.4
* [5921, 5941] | 0.256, 12.4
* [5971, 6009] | 0.130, 14.1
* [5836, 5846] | -0.099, 16.8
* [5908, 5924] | 0.344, 11.4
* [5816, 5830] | -0.021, 15.5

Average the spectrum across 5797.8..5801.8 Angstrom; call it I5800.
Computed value 18.7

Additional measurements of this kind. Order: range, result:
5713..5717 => 15.6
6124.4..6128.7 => 18.3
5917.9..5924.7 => 11.7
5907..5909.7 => 10.6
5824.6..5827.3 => 15.9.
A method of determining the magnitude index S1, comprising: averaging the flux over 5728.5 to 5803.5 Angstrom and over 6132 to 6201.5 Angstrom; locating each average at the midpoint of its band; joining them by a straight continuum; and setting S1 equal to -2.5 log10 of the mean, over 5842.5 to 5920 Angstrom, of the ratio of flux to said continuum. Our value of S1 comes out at 0.38 mag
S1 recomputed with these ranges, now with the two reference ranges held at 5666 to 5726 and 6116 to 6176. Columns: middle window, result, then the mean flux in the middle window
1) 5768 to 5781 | -0.08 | 16.4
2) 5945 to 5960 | 0.22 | 12.8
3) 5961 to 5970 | 0.20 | 13.1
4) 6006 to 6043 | 0.03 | 15.5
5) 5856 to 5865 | 0.15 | 13.5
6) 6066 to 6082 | -0.08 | 17.2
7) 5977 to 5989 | 0.16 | 13.6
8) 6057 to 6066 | -0.06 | 16.8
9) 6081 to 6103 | -0.11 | 17.7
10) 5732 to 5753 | -0.13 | 17.1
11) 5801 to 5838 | -0.11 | 16.9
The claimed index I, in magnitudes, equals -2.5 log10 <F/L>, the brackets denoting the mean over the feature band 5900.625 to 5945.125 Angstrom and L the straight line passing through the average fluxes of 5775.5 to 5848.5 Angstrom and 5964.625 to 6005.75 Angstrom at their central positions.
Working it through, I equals 0.26 mag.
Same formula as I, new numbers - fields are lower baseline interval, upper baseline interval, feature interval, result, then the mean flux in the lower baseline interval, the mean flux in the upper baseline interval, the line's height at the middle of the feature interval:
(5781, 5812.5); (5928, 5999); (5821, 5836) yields 0.04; 17.9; 13.4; 17.1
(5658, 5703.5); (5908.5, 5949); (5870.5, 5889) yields 0.16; 14.4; 12.3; 12.7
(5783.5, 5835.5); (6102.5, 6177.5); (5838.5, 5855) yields 0.10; 17.1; 16.5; 17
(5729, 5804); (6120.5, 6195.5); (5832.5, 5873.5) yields 0.12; 17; 15.1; 16.6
